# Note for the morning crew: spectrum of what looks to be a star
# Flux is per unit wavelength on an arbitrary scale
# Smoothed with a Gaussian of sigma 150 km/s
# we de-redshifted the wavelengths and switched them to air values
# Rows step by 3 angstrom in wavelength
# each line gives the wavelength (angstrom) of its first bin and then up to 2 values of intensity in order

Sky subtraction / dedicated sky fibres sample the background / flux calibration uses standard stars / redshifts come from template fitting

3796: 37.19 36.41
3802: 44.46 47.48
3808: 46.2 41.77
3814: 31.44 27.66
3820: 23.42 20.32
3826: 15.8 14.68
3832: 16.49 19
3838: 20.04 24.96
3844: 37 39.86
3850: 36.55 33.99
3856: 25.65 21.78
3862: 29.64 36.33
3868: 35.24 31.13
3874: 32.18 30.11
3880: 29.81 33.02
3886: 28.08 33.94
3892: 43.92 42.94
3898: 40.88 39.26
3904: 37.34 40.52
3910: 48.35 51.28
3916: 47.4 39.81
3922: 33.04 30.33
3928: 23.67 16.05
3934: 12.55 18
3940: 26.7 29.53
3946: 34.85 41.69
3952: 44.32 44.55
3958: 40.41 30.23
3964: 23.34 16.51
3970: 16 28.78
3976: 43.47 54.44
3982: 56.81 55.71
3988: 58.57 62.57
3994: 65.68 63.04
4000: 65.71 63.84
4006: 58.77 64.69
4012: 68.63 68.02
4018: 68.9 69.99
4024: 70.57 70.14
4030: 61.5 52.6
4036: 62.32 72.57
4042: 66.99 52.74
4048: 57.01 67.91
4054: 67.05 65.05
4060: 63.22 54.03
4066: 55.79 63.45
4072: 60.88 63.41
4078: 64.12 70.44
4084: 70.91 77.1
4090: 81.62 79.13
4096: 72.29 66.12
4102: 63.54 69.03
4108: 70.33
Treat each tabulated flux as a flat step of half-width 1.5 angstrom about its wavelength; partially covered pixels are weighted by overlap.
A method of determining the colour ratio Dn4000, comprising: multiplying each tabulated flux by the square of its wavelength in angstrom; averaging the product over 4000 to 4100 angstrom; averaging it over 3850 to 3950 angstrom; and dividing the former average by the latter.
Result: 2.13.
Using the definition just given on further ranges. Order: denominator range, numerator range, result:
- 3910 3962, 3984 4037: 1.98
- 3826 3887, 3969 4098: 2.40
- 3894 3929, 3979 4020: 1.66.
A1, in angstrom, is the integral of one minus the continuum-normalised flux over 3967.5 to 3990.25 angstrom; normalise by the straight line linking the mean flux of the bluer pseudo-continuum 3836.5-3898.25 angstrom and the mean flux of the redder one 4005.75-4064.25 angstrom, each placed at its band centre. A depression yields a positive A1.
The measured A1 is 4.2 angstrom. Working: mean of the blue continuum 32.6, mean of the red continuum 64.3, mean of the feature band 44.2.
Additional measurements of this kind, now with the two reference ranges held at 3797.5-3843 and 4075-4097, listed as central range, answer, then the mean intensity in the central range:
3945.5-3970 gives 8.58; 33.3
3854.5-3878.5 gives 4.12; 30.3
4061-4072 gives 1.79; 58.4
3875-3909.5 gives 3.58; 36.6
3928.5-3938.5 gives 6.56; 16.3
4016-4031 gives -1.41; 68.4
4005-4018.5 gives -1.15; 65.8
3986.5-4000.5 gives -1.29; 62.9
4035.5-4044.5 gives -0.13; 66.2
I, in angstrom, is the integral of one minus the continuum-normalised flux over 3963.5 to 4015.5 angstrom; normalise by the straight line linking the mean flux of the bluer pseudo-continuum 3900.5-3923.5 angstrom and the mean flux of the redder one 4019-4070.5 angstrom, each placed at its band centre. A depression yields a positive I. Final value 2.7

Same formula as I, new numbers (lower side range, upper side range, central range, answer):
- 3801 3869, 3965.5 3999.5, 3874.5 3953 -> 9.5 angstrom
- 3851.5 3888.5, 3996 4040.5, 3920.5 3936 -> 7.4 angstrom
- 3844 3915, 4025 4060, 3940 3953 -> 3.1 angstrom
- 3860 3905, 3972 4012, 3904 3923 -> -0.9 angstrom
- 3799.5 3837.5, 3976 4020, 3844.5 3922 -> 8.8 angstrom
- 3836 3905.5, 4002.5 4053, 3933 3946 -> 6.5 angstrom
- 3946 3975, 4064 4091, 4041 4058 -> -1.1 angstrom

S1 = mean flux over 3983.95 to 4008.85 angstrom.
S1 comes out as 62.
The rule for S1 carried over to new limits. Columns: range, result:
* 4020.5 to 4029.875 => 69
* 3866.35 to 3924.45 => 37.7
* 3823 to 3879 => 27.6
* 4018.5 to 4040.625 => 65.8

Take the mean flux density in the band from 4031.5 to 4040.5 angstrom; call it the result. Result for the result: 62.5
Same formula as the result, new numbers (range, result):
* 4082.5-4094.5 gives 77.2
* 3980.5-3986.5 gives 56.3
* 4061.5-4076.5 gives 59.5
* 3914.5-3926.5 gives 37.6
